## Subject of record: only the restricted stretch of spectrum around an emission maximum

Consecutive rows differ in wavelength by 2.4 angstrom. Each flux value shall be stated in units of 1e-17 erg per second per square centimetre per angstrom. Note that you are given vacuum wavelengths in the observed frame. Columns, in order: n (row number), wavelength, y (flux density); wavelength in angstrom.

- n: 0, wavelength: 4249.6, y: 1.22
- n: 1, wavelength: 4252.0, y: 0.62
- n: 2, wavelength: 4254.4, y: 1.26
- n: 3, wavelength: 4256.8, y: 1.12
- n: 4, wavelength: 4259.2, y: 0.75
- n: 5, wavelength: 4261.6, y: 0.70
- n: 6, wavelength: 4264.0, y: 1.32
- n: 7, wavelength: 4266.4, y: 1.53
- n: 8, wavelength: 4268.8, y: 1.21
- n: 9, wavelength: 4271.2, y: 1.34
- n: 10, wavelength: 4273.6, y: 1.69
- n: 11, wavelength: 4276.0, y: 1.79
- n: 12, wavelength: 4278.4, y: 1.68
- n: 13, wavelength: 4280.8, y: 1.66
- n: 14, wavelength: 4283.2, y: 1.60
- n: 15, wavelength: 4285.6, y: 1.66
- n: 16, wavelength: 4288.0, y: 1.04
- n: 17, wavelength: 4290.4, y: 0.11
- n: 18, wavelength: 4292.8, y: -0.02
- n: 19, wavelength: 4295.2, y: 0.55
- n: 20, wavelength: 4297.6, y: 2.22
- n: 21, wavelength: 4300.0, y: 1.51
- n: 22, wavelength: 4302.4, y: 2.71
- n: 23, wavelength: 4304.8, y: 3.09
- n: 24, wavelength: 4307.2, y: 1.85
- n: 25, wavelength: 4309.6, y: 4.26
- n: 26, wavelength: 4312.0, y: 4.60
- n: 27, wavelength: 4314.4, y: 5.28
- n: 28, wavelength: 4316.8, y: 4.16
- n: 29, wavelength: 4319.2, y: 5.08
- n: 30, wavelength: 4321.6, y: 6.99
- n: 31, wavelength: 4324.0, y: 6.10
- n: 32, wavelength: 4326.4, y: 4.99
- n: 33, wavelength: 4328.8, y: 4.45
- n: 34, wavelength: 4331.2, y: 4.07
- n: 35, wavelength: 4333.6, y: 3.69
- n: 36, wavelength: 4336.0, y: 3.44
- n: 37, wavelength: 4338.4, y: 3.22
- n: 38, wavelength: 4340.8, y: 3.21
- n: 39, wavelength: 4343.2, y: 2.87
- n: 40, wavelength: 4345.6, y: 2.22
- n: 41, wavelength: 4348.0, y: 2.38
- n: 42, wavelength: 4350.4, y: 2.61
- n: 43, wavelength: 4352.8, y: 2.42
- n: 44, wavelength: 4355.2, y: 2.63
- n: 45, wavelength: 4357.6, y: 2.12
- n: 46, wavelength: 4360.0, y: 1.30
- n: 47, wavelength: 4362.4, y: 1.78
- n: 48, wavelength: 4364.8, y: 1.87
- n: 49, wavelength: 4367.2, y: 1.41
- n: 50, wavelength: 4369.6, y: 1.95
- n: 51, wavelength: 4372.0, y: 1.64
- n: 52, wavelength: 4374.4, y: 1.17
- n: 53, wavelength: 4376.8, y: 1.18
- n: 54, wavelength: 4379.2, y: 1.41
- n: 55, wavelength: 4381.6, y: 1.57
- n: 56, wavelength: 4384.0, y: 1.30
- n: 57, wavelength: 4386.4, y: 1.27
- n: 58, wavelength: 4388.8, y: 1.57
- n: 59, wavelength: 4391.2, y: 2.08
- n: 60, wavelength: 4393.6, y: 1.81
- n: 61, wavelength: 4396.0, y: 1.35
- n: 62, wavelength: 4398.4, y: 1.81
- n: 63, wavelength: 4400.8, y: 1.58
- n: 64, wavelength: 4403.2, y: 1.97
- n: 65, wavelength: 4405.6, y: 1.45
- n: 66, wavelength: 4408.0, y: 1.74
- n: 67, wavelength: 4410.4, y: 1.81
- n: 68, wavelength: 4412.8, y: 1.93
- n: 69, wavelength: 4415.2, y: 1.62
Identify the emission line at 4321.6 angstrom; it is Lyman alpha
